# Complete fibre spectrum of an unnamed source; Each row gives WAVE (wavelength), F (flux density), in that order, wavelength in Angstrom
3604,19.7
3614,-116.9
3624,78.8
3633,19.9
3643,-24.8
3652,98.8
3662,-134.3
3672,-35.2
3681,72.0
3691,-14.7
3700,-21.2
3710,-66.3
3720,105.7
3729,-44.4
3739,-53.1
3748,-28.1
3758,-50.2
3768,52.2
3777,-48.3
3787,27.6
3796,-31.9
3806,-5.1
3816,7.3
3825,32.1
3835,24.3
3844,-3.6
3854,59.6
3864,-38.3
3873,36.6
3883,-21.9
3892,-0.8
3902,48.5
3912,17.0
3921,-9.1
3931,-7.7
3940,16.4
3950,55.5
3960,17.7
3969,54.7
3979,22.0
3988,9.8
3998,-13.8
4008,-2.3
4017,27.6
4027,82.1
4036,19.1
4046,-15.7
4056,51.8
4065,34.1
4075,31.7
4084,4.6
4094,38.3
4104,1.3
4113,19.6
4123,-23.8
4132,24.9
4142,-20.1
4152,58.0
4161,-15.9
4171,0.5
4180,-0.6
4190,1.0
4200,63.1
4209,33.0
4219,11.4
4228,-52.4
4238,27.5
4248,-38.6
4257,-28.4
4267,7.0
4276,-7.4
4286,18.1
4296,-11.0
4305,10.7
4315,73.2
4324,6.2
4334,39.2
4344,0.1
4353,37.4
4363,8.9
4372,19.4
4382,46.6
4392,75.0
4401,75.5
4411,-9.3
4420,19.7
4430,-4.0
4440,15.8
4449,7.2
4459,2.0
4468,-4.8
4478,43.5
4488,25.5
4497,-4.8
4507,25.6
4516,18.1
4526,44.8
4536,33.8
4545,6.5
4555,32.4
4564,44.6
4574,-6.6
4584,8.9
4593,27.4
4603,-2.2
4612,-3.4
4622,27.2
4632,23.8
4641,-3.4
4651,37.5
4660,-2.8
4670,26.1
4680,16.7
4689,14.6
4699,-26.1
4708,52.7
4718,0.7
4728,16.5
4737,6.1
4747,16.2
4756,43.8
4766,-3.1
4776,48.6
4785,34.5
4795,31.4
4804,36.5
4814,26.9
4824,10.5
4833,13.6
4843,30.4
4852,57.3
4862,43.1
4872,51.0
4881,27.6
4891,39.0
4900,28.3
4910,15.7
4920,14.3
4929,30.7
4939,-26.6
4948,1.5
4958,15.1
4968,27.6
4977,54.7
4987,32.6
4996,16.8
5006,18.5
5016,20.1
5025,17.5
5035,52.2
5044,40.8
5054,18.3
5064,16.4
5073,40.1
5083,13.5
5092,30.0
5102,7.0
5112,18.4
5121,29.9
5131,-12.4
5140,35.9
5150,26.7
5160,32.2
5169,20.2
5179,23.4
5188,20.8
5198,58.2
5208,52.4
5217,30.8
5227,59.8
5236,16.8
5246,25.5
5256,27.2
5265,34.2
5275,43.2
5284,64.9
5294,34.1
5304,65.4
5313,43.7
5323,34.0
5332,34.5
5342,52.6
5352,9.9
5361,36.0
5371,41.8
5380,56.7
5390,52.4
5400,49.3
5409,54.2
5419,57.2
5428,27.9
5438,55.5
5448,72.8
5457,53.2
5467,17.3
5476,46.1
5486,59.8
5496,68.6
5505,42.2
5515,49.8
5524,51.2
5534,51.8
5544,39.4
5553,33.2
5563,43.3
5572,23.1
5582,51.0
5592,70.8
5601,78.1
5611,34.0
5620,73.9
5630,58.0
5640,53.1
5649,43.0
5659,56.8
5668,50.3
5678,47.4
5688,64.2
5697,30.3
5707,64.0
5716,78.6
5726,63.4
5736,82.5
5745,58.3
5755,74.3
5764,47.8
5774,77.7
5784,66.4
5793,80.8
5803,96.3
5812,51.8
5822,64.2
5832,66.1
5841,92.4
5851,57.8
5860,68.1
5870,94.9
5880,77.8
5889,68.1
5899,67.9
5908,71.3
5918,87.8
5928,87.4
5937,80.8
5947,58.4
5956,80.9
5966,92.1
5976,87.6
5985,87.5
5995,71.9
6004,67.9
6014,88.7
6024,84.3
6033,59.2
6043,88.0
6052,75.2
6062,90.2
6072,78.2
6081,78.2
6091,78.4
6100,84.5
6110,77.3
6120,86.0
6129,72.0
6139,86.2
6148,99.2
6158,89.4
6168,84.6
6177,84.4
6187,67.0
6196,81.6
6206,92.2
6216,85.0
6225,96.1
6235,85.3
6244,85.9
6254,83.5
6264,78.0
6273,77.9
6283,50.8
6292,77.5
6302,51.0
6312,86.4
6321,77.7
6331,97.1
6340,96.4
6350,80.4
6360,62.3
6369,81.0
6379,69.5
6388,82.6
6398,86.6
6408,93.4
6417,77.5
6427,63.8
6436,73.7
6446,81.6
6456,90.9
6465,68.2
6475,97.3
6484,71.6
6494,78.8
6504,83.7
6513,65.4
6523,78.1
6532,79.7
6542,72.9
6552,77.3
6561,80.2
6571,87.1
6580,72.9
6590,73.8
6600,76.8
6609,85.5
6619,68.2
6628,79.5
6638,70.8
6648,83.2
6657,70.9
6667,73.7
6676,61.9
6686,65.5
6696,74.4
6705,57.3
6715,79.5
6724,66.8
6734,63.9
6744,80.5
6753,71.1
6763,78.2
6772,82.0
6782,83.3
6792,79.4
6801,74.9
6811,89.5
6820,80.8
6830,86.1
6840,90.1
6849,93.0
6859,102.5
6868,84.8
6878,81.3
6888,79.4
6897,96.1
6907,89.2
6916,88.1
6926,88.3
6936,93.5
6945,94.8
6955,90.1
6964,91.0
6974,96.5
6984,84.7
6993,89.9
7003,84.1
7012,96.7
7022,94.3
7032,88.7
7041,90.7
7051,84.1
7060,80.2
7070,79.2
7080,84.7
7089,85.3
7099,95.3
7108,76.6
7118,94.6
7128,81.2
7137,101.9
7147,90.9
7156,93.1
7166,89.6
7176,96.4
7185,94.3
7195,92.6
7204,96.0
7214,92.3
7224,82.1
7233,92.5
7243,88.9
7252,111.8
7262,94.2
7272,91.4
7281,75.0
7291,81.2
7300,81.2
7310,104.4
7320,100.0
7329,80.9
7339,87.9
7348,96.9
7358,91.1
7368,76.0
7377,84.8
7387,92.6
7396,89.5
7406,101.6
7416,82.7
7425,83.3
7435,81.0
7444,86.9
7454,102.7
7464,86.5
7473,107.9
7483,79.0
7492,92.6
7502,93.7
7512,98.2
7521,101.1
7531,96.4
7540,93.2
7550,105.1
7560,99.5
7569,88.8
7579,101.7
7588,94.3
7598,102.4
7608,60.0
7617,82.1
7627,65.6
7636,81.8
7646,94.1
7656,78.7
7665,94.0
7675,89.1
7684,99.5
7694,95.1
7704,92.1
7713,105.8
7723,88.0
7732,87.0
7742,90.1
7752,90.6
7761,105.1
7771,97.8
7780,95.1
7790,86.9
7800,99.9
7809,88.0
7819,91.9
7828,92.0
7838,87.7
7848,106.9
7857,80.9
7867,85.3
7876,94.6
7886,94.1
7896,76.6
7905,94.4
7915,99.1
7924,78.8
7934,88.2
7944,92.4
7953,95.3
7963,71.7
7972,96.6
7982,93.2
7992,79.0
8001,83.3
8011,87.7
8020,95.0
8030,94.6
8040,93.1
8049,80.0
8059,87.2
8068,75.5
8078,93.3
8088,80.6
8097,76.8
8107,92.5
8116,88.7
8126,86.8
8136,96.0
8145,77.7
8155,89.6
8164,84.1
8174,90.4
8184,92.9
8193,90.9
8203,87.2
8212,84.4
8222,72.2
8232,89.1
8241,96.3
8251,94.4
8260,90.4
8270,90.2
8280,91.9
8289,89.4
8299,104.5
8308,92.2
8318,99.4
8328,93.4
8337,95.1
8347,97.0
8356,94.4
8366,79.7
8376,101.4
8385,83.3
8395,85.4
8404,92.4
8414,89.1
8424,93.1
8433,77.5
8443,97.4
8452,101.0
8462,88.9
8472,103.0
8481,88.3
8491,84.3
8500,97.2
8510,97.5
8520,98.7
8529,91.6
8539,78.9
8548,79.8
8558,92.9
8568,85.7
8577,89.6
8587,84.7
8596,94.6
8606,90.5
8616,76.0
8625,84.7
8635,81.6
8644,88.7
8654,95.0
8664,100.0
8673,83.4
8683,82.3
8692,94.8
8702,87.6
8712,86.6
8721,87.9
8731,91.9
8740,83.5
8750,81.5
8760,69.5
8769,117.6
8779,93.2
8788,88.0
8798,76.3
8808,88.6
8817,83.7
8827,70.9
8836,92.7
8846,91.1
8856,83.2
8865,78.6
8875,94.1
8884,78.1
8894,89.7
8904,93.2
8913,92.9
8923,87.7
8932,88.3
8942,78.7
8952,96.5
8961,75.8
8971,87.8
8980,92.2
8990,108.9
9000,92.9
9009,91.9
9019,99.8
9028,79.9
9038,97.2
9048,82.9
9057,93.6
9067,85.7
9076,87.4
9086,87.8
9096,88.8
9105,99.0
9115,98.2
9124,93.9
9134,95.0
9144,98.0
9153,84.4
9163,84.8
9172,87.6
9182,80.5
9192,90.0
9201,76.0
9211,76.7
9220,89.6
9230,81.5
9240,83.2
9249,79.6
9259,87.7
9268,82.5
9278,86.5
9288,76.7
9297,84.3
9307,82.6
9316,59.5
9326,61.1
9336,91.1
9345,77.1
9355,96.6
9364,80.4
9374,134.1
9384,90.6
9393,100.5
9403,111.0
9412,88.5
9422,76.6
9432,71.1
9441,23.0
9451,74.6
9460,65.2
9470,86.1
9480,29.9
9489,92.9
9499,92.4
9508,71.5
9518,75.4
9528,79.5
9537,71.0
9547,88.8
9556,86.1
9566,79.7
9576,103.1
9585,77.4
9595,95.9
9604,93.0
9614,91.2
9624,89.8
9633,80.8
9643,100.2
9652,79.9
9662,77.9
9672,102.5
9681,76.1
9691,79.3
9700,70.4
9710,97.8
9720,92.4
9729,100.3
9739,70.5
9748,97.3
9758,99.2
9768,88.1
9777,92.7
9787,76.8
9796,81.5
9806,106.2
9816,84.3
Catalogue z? 0.29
